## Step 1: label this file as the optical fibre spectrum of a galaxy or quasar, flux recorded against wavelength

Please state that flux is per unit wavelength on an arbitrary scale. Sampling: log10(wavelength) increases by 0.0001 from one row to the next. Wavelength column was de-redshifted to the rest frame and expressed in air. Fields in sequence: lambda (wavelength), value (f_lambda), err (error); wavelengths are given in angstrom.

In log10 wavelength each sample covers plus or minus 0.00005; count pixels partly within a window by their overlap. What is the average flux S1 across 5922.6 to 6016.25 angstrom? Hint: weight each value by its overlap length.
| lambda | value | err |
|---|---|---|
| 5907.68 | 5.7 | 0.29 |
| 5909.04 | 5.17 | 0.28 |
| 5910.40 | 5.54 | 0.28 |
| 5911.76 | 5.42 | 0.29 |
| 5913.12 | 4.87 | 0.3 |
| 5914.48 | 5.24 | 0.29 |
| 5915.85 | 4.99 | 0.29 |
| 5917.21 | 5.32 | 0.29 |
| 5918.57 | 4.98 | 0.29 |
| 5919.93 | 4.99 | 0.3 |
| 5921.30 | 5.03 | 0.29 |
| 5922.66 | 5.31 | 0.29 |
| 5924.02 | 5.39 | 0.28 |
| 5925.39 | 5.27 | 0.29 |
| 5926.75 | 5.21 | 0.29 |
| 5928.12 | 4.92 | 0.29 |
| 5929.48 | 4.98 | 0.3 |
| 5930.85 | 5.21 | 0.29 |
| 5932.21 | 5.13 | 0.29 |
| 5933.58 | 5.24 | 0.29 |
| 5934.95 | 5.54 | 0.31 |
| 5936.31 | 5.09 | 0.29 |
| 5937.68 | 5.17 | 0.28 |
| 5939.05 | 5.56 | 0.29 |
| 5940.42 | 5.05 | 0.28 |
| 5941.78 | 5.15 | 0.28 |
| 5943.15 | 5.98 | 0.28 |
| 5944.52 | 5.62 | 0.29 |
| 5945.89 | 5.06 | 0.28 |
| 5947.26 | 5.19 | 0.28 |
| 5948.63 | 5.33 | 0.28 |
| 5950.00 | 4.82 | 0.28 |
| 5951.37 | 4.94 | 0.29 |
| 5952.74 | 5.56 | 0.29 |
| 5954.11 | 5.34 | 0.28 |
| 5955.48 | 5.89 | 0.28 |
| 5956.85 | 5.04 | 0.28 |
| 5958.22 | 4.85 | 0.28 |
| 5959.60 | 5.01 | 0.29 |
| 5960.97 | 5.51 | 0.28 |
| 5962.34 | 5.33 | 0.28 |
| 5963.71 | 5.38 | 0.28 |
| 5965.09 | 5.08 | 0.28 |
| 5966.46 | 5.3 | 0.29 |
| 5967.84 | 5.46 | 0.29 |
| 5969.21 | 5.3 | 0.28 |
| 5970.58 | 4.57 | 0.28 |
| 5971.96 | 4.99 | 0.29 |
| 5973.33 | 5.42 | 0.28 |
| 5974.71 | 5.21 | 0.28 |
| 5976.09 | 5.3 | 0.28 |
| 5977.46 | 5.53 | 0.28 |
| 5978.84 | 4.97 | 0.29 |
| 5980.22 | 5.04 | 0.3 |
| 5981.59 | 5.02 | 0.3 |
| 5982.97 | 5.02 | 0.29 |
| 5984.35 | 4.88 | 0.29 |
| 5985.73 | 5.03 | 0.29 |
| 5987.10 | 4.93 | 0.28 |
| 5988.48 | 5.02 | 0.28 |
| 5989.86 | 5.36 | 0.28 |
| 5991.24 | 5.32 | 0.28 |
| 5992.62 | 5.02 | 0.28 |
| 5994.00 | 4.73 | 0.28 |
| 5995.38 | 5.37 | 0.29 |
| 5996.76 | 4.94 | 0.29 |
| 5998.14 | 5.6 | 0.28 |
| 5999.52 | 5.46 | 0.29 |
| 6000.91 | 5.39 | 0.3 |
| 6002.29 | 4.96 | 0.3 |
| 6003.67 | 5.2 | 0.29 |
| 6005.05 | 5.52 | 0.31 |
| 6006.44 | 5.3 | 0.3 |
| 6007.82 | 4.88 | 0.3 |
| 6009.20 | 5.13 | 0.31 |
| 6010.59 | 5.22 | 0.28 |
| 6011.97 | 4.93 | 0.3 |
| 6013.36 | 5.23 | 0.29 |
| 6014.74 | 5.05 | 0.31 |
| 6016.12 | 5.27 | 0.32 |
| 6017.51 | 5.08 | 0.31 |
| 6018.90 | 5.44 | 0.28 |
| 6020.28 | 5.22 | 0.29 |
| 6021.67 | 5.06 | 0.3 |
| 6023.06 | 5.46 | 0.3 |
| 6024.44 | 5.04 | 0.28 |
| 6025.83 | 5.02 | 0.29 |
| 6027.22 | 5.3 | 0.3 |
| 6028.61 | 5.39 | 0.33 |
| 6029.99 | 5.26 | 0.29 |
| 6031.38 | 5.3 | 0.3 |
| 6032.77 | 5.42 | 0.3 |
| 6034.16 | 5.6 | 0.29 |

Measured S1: 5.2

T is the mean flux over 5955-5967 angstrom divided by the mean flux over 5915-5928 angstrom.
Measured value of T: 1.0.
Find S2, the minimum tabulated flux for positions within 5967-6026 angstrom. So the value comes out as 4.57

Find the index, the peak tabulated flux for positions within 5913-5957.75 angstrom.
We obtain 5.98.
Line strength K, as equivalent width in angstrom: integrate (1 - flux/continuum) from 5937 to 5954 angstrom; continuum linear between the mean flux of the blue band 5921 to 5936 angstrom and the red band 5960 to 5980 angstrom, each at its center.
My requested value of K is -0.2 angstrom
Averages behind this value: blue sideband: 5.21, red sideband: 5.23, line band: 5.29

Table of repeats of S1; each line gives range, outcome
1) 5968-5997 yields 5.1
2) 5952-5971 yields 5.27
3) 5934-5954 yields 5.29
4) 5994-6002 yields 5.28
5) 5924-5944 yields 5.26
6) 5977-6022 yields 5.15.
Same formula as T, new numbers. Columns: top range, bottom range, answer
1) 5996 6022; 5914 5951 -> 1.00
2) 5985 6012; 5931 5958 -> 0.98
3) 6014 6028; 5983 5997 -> 1.03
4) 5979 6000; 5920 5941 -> 0.98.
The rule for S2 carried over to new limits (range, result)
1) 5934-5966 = 4.82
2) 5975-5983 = 4.97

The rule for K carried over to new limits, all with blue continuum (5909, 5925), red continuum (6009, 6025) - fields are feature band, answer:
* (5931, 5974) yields -0.56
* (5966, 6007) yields 0.09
